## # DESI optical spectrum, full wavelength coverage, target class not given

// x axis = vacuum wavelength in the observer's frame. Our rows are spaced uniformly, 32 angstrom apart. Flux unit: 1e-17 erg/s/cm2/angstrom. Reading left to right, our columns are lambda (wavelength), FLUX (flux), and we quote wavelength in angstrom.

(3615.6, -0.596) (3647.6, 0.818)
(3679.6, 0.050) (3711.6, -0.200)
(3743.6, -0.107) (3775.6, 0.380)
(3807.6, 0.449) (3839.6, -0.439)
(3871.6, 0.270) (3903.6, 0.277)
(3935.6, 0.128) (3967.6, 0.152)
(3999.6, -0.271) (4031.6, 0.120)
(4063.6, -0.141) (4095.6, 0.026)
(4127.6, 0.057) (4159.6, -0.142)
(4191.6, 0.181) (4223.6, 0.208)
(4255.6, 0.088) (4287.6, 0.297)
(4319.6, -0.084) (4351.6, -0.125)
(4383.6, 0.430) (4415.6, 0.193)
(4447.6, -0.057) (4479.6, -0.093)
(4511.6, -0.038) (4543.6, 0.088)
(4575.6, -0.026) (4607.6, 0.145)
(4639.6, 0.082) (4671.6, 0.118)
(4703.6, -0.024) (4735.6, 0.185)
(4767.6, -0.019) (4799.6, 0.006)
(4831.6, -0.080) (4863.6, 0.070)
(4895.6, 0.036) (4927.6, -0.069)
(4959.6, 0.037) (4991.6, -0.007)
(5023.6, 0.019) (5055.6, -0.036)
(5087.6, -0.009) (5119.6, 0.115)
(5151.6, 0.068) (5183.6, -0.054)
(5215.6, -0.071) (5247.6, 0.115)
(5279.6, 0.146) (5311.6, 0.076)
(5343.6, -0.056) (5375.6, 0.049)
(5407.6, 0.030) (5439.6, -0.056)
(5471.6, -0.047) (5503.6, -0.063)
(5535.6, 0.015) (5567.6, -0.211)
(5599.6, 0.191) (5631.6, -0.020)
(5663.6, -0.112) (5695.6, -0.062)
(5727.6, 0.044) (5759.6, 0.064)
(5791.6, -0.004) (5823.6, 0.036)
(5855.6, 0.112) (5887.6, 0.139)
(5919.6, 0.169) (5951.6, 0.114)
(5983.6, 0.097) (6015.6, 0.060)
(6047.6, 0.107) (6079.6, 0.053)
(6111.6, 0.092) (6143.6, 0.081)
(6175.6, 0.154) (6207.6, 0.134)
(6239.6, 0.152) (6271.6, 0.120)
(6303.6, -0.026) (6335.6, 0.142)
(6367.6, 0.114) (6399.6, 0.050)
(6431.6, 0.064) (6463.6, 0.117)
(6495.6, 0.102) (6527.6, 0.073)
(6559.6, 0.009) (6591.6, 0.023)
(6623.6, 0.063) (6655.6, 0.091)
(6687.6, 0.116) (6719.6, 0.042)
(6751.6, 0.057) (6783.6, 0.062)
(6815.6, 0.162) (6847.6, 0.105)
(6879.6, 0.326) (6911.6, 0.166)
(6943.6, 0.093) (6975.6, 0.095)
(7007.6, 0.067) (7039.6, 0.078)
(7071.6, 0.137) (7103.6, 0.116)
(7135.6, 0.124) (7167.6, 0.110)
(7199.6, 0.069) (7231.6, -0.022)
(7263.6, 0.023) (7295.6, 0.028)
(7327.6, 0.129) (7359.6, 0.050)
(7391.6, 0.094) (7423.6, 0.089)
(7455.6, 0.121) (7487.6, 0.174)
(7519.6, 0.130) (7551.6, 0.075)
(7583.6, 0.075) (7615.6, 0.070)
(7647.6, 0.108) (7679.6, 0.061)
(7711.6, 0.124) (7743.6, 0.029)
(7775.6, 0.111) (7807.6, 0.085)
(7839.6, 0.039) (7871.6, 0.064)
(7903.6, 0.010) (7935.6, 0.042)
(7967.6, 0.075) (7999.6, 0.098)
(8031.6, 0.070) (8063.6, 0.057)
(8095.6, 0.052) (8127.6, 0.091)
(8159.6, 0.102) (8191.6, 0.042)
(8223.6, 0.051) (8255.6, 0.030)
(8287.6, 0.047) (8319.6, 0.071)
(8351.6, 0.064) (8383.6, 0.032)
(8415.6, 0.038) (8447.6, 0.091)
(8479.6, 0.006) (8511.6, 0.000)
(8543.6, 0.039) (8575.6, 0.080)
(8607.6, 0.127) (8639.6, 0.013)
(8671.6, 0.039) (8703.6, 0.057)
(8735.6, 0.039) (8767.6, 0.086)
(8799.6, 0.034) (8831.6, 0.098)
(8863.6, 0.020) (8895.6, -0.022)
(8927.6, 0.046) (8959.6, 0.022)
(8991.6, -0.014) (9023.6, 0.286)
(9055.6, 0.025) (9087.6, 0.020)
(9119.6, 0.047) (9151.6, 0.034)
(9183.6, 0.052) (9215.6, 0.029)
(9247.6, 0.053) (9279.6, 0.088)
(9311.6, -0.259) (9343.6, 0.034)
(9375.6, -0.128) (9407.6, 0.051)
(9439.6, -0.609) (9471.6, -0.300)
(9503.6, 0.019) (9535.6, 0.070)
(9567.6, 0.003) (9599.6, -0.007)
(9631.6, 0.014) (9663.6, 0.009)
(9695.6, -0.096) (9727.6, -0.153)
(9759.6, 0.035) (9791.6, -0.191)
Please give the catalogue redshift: 0.373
